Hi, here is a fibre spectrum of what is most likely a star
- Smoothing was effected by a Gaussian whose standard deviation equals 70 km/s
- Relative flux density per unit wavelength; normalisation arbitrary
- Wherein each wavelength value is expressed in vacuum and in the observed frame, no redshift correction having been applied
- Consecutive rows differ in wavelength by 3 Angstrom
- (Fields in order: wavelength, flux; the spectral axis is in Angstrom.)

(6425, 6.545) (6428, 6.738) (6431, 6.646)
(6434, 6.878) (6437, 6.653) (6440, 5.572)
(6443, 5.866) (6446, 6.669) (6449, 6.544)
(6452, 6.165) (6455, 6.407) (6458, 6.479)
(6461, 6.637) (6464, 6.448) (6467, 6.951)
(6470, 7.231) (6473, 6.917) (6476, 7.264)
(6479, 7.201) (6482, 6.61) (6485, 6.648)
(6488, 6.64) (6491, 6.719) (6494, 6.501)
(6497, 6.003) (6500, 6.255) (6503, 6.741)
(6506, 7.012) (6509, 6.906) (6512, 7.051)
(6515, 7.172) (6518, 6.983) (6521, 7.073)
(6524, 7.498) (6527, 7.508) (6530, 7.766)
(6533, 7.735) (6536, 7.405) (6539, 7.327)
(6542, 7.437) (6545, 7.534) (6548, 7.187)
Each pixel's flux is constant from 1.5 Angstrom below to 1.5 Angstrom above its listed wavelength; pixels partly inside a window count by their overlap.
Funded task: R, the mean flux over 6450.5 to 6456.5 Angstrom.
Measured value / 6.29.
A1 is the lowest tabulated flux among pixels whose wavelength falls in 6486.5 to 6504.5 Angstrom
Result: 6.003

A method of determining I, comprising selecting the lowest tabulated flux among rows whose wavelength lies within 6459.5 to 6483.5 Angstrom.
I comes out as 6.448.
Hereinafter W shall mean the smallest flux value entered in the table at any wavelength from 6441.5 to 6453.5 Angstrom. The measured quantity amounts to 5.866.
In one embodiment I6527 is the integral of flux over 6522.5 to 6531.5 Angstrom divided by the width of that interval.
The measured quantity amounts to 7.59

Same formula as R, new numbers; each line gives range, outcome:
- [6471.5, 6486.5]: 6.93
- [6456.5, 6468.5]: 6.63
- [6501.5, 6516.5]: 6.98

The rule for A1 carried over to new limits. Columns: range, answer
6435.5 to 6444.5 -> 5.572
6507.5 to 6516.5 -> 6.906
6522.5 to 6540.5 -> 7.327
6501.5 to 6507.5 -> 6.741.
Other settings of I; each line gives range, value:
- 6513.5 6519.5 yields 6.983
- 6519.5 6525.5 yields 7.073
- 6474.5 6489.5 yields 6.61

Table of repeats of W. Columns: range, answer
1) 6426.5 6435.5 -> 6.646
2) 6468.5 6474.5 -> 6.917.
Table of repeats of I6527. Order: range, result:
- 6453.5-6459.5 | 6.44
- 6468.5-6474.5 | 7.07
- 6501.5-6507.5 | 6.88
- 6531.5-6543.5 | 7.48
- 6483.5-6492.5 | 6.67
